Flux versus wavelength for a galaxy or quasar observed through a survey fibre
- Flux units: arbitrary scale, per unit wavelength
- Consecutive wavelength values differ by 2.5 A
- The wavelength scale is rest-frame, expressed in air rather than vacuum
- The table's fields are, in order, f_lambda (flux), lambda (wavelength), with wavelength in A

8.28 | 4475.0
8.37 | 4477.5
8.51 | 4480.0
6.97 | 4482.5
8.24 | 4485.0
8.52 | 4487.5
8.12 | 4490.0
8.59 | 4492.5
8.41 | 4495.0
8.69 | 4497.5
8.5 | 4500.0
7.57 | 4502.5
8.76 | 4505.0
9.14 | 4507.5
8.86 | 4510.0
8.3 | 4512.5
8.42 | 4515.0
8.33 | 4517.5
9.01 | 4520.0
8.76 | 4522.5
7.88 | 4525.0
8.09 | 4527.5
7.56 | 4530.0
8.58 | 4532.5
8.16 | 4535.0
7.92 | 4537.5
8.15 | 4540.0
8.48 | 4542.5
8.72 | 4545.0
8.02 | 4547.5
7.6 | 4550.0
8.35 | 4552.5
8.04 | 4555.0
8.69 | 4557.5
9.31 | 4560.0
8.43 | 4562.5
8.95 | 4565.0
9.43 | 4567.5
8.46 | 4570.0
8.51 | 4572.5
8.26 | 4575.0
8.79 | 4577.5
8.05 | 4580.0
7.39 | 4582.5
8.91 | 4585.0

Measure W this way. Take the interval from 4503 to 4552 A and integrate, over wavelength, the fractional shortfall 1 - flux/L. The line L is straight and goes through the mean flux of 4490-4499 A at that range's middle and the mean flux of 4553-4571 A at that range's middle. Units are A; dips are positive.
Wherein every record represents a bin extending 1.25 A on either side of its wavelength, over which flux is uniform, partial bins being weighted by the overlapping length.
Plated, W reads 1.6 A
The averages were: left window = 8.5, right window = 8.75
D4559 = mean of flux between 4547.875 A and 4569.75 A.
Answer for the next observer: 8.57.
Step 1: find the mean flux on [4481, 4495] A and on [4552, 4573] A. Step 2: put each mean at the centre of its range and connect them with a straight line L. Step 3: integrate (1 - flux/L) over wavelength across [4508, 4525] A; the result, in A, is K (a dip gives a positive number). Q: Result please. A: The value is -0.48 A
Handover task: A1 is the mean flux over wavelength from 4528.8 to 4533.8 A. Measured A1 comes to 8.08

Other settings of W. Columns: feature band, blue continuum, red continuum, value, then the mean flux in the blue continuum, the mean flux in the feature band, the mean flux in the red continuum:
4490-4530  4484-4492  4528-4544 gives -1.0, 8.32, 8.45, 8.15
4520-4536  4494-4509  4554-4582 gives 0.6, 8.52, 8.24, 8.6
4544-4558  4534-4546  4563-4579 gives 0.4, 8.28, 8.2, 8.71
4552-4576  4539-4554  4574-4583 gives -1.3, 8.22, 8.66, 8.18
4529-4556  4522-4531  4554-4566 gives 0.6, 8.03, 8.15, 8.69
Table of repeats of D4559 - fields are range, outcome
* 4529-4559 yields 8.2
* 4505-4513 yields 8.81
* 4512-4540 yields 8.27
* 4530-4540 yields 8.13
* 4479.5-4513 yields 8.37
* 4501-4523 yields 8.56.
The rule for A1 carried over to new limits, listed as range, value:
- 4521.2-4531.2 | 8.08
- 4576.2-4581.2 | 8.42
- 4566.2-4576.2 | 8.67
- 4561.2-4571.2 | 8.82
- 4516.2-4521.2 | 8.66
